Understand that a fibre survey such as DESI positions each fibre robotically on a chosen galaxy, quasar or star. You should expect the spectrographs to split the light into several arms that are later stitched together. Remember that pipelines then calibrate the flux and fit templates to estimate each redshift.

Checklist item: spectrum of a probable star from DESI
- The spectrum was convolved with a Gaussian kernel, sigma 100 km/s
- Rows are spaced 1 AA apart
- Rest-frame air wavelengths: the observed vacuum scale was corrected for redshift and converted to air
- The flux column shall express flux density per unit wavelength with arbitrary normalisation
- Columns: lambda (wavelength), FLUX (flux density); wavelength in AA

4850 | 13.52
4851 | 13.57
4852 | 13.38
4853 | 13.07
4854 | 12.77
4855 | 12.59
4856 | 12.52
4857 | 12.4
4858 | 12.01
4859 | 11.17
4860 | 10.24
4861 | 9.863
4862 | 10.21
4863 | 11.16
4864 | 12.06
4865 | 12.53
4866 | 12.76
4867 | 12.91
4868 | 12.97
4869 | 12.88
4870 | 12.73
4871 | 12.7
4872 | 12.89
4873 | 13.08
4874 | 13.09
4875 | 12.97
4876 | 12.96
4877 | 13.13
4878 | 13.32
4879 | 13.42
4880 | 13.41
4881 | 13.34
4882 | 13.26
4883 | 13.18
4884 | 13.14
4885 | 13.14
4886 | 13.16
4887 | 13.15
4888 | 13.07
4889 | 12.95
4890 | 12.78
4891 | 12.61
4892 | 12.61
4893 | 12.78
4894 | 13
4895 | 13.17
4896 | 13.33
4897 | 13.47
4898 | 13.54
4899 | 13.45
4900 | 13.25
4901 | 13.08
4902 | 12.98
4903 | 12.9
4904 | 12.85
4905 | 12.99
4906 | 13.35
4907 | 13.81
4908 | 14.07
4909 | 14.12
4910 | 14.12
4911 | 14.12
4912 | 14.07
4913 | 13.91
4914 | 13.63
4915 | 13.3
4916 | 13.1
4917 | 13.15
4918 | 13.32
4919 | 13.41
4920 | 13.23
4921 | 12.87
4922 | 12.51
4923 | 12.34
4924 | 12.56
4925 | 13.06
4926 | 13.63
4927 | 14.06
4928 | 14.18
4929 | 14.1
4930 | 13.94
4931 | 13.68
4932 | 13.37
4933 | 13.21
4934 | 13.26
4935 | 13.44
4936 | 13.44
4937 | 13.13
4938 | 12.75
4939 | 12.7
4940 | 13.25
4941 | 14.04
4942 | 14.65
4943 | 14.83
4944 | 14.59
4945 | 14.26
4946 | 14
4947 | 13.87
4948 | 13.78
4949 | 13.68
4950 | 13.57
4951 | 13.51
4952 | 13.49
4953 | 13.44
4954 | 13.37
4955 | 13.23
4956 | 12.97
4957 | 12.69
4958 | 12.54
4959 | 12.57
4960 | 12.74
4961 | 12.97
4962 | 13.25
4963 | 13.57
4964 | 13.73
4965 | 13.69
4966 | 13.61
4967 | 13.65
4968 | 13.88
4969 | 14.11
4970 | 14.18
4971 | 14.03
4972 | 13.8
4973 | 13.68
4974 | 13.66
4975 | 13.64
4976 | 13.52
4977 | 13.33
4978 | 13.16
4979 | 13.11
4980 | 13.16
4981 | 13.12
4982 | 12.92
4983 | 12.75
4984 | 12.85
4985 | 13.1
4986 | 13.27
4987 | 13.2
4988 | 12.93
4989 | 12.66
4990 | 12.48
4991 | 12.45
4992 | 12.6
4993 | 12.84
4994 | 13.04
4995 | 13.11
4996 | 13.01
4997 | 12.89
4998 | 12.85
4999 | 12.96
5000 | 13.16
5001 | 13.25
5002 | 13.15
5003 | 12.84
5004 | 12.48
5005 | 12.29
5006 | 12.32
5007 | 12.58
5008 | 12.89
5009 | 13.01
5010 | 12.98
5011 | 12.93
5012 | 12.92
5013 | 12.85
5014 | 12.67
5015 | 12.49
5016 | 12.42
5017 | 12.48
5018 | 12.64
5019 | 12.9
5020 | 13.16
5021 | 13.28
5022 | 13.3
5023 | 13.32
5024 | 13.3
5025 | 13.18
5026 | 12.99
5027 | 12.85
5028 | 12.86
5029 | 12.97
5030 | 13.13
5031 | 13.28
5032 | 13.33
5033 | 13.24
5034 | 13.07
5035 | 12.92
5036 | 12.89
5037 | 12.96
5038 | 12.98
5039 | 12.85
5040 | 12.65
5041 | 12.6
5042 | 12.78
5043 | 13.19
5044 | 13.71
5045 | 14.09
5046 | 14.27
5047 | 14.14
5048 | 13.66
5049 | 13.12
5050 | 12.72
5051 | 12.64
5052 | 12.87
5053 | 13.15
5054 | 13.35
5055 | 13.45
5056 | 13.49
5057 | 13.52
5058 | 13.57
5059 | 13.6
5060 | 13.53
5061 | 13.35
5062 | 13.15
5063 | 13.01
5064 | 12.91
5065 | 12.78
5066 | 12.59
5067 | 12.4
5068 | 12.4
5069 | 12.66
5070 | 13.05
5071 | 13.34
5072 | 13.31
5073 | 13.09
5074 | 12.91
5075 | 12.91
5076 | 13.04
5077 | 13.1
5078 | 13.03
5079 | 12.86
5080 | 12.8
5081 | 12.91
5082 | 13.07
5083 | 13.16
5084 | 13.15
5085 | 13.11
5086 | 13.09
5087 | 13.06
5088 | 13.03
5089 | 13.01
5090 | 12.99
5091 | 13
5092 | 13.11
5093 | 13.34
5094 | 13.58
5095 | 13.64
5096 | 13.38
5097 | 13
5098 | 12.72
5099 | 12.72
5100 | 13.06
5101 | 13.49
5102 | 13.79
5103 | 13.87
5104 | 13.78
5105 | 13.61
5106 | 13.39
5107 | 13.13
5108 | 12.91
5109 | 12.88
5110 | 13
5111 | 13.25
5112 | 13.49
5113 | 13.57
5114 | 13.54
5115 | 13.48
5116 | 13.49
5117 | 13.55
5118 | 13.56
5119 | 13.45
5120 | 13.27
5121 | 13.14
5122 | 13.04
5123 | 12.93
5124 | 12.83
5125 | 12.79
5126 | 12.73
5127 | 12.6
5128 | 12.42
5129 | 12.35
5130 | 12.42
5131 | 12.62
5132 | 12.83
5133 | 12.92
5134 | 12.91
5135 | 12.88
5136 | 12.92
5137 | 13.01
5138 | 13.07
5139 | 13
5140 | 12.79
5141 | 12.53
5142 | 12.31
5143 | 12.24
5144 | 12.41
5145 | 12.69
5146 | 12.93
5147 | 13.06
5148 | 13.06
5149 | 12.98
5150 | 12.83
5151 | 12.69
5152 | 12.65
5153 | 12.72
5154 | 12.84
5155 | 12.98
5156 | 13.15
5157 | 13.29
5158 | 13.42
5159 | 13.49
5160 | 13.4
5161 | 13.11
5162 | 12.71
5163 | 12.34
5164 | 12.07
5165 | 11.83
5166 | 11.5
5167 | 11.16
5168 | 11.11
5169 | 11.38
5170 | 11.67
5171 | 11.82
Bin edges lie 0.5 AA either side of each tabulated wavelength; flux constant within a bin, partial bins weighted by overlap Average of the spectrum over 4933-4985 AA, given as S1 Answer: 13.5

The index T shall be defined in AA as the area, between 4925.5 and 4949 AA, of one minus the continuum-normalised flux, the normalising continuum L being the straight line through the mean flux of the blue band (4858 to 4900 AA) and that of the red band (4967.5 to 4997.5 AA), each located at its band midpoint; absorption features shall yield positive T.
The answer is -1.3 AA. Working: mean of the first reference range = 12.7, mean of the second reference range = 13.2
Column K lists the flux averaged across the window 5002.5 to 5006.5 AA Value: 12.5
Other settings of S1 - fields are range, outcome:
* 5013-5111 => 13.1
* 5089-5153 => 13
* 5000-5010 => 12.8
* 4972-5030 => 13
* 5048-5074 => 13.1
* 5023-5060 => 13.2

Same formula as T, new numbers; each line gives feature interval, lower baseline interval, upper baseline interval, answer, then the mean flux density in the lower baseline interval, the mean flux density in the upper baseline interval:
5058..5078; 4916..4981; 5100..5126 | 0.5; 13.5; 13.3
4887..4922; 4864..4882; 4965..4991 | -0.5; 13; 13.3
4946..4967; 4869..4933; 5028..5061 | -0.1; 13.3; 13.2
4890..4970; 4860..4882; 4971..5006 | -3.9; 12.6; 13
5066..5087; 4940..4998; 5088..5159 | 0.3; 13.4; 13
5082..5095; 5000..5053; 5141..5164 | -0.2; 13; 12.9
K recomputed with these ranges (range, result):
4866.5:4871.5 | 12.8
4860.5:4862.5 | 10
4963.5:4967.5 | 13.7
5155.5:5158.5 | 13.3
